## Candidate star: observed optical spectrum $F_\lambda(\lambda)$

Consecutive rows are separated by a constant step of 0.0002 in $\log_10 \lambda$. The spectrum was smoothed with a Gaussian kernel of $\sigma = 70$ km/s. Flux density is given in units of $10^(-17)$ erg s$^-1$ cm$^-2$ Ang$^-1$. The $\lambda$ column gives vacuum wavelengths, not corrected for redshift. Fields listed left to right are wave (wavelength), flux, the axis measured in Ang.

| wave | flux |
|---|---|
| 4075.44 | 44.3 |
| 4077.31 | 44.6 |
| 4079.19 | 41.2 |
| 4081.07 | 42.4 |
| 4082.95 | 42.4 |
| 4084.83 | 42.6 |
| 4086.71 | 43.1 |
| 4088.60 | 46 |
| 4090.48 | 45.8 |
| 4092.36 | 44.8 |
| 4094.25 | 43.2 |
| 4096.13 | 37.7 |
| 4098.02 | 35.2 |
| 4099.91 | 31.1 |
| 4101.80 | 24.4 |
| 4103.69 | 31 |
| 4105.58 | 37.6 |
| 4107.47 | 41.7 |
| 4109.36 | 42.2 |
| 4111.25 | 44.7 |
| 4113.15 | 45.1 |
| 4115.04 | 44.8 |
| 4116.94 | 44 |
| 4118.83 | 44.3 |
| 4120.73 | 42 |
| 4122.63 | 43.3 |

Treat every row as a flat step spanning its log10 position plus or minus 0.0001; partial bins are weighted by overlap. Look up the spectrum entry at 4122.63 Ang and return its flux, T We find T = 43.3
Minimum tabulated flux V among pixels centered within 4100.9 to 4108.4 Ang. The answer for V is 24.4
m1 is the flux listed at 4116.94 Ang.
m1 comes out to 44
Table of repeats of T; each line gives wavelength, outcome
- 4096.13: 37.7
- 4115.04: 44.8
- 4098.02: 35.2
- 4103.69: 31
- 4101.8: 24.4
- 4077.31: 44.6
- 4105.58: 37.6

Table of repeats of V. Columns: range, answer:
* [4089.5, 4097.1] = 37.7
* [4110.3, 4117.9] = 44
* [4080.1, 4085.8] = 42.4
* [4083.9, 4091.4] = 42.6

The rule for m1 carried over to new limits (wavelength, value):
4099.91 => 31.1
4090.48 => 45.8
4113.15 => 45.1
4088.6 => 46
